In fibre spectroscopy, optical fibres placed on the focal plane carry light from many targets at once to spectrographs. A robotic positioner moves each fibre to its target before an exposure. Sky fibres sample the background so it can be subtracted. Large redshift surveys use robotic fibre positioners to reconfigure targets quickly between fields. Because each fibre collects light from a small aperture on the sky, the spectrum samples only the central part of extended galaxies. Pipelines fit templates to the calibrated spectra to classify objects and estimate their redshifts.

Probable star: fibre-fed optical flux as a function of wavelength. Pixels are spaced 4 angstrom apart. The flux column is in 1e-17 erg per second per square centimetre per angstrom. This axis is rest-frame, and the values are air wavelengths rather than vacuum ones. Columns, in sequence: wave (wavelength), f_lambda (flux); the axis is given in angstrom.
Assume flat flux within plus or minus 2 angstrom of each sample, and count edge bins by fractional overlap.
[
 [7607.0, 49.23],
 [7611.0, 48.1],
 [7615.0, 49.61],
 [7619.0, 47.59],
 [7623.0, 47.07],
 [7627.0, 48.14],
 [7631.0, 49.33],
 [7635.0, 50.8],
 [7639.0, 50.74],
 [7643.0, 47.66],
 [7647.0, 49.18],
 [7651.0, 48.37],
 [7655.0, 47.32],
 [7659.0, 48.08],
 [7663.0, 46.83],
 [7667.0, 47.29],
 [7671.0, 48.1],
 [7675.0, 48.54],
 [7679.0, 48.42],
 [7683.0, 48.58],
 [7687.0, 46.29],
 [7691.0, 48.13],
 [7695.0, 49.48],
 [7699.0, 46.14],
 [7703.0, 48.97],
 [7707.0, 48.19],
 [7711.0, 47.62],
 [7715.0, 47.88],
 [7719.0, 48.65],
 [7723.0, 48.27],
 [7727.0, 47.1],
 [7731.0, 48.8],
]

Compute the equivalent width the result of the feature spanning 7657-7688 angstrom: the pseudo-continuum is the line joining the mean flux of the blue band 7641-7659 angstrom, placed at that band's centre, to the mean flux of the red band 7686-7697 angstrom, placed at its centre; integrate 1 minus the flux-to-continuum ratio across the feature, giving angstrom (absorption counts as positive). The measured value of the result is 0.20 angstrom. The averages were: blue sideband 48.1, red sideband 48.1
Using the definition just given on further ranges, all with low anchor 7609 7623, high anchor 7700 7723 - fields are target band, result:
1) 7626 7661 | -0.5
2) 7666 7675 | 0.1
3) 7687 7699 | 0.1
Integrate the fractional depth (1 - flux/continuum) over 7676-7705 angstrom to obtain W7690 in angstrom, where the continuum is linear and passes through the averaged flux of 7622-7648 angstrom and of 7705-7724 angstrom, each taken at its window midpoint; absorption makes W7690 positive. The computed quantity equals 0.2 angstrom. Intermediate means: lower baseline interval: 49.1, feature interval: 48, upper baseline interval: 48.1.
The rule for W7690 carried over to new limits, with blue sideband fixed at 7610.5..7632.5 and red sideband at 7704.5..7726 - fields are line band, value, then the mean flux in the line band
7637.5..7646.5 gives -0.2 angstrom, 49.1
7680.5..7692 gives 0.1 angstrom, 47.7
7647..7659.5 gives 0.0 angstrom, 48.1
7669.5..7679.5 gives 0.0 angstrom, 48.4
